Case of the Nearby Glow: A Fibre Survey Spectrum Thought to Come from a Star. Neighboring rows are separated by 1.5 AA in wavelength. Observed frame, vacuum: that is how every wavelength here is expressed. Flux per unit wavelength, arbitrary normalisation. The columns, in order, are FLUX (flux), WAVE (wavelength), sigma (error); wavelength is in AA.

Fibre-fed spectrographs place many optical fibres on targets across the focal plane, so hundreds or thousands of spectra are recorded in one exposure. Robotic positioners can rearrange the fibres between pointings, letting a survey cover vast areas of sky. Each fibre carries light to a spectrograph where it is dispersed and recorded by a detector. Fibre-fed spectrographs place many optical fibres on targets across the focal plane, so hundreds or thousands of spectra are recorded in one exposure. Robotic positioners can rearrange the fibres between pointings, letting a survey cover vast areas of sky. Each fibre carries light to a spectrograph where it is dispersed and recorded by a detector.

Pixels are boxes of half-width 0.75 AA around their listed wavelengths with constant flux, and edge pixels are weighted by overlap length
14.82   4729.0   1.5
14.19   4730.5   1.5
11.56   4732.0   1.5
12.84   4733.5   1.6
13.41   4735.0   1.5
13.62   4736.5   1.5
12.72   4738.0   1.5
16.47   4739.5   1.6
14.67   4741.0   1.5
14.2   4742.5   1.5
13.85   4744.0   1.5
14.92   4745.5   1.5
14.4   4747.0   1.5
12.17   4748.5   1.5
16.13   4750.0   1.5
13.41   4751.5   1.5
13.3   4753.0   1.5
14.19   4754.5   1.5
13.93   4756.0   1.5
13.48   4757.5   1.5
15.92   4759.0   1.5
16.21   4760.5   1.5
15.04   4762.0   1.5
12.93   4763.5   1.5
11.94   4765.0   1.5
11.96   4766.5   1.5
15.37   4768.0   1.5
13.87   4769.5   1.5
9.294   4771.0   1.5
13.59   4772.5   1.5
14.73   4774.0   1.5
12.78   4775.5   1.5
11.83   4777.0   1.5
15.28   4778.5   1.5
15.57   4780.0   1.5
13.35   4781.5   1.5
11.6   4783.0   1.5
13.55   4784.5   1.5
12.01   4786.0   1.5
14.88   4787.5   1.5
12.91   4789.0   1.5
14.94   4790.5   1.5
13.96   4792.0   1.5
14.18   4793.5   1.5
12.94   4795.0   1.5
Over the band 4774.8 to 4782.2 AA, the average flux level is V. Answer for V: 13.8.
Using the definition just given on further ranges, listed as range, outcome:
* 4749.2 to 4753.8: 14.3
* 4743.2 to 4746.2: 14.4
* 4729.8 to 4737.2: 13.1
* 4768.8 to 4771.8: 11.6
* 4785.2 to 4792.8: 13.7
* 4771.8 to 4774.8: 14.1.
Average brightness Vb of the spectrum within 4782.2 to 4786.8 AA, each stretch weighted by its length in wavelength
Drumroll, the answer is 12.4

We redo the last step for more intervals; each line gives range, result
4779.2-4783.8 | 13.5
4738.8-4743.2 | 15.1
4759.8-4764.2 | 14.7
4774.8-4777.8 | 12.3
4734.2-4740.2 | 14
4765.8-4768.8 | 13.7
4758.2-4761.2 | 16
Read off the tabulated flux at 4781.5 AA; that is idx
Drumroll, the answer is 13.35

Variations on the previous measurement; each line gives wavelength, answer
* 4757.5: 13.48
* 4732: 11.56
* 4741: 14.67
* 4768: 15.37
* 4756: 13.93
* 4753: 13.3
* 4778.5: 15.28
